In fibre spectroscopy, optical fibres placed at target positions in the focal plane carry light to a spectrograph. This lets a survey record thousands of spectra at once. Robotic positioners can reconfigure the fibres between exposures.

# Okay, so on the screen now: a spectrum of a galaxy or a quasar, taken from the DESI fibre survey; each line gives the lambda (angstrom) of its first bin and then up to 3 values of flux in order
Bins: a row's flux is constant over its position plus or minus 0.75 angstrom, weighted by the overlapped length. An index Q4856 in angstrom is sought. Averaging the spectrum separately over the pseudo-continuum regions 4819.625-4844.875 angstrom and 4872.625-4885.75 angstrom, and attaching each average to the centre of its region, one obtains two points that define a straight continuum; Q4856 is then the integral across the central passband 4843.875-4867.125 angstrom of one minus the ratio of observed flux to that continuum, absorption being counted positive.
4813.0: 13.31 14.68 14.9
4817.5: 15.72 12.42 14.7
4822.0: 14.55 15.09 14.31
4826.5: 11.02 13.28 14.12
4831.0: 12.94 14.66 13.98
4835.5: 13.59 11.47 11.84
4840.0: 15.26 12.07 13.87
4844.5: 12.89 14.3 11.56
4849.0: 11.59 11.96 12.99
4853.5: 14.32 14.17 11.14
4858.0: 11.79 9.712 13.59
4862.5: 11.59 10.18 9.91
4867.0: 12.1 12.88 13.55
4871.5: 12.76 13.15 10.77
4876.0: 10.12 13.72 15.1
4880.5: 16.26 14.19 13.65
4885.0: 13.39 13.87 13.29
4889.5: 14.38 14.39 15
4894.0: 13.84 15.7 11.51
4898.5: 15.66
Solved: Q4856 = 2.3 angstrom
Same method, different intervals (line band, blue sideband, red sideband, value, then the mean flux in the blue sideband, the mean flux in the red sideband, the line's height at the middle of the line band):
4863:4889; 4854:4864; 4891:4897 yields 0.50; 11.9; 14.4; 13.1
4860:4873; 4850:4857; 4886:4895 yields 1.30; 13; 14.2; 13.4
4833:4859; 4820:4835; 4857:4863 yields -0.55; 13.8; 11.7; 12.6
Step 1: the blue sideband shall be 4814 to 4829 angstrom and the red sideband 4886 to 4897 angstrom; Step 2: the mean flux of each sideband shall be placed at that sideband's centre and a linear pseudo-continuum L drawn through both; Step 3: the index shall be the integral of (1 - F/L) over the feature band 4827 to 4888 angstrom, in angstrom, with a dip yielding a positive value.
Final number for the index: 5.4 angstrom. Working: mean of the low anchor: 14.1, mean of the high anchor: 14.2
